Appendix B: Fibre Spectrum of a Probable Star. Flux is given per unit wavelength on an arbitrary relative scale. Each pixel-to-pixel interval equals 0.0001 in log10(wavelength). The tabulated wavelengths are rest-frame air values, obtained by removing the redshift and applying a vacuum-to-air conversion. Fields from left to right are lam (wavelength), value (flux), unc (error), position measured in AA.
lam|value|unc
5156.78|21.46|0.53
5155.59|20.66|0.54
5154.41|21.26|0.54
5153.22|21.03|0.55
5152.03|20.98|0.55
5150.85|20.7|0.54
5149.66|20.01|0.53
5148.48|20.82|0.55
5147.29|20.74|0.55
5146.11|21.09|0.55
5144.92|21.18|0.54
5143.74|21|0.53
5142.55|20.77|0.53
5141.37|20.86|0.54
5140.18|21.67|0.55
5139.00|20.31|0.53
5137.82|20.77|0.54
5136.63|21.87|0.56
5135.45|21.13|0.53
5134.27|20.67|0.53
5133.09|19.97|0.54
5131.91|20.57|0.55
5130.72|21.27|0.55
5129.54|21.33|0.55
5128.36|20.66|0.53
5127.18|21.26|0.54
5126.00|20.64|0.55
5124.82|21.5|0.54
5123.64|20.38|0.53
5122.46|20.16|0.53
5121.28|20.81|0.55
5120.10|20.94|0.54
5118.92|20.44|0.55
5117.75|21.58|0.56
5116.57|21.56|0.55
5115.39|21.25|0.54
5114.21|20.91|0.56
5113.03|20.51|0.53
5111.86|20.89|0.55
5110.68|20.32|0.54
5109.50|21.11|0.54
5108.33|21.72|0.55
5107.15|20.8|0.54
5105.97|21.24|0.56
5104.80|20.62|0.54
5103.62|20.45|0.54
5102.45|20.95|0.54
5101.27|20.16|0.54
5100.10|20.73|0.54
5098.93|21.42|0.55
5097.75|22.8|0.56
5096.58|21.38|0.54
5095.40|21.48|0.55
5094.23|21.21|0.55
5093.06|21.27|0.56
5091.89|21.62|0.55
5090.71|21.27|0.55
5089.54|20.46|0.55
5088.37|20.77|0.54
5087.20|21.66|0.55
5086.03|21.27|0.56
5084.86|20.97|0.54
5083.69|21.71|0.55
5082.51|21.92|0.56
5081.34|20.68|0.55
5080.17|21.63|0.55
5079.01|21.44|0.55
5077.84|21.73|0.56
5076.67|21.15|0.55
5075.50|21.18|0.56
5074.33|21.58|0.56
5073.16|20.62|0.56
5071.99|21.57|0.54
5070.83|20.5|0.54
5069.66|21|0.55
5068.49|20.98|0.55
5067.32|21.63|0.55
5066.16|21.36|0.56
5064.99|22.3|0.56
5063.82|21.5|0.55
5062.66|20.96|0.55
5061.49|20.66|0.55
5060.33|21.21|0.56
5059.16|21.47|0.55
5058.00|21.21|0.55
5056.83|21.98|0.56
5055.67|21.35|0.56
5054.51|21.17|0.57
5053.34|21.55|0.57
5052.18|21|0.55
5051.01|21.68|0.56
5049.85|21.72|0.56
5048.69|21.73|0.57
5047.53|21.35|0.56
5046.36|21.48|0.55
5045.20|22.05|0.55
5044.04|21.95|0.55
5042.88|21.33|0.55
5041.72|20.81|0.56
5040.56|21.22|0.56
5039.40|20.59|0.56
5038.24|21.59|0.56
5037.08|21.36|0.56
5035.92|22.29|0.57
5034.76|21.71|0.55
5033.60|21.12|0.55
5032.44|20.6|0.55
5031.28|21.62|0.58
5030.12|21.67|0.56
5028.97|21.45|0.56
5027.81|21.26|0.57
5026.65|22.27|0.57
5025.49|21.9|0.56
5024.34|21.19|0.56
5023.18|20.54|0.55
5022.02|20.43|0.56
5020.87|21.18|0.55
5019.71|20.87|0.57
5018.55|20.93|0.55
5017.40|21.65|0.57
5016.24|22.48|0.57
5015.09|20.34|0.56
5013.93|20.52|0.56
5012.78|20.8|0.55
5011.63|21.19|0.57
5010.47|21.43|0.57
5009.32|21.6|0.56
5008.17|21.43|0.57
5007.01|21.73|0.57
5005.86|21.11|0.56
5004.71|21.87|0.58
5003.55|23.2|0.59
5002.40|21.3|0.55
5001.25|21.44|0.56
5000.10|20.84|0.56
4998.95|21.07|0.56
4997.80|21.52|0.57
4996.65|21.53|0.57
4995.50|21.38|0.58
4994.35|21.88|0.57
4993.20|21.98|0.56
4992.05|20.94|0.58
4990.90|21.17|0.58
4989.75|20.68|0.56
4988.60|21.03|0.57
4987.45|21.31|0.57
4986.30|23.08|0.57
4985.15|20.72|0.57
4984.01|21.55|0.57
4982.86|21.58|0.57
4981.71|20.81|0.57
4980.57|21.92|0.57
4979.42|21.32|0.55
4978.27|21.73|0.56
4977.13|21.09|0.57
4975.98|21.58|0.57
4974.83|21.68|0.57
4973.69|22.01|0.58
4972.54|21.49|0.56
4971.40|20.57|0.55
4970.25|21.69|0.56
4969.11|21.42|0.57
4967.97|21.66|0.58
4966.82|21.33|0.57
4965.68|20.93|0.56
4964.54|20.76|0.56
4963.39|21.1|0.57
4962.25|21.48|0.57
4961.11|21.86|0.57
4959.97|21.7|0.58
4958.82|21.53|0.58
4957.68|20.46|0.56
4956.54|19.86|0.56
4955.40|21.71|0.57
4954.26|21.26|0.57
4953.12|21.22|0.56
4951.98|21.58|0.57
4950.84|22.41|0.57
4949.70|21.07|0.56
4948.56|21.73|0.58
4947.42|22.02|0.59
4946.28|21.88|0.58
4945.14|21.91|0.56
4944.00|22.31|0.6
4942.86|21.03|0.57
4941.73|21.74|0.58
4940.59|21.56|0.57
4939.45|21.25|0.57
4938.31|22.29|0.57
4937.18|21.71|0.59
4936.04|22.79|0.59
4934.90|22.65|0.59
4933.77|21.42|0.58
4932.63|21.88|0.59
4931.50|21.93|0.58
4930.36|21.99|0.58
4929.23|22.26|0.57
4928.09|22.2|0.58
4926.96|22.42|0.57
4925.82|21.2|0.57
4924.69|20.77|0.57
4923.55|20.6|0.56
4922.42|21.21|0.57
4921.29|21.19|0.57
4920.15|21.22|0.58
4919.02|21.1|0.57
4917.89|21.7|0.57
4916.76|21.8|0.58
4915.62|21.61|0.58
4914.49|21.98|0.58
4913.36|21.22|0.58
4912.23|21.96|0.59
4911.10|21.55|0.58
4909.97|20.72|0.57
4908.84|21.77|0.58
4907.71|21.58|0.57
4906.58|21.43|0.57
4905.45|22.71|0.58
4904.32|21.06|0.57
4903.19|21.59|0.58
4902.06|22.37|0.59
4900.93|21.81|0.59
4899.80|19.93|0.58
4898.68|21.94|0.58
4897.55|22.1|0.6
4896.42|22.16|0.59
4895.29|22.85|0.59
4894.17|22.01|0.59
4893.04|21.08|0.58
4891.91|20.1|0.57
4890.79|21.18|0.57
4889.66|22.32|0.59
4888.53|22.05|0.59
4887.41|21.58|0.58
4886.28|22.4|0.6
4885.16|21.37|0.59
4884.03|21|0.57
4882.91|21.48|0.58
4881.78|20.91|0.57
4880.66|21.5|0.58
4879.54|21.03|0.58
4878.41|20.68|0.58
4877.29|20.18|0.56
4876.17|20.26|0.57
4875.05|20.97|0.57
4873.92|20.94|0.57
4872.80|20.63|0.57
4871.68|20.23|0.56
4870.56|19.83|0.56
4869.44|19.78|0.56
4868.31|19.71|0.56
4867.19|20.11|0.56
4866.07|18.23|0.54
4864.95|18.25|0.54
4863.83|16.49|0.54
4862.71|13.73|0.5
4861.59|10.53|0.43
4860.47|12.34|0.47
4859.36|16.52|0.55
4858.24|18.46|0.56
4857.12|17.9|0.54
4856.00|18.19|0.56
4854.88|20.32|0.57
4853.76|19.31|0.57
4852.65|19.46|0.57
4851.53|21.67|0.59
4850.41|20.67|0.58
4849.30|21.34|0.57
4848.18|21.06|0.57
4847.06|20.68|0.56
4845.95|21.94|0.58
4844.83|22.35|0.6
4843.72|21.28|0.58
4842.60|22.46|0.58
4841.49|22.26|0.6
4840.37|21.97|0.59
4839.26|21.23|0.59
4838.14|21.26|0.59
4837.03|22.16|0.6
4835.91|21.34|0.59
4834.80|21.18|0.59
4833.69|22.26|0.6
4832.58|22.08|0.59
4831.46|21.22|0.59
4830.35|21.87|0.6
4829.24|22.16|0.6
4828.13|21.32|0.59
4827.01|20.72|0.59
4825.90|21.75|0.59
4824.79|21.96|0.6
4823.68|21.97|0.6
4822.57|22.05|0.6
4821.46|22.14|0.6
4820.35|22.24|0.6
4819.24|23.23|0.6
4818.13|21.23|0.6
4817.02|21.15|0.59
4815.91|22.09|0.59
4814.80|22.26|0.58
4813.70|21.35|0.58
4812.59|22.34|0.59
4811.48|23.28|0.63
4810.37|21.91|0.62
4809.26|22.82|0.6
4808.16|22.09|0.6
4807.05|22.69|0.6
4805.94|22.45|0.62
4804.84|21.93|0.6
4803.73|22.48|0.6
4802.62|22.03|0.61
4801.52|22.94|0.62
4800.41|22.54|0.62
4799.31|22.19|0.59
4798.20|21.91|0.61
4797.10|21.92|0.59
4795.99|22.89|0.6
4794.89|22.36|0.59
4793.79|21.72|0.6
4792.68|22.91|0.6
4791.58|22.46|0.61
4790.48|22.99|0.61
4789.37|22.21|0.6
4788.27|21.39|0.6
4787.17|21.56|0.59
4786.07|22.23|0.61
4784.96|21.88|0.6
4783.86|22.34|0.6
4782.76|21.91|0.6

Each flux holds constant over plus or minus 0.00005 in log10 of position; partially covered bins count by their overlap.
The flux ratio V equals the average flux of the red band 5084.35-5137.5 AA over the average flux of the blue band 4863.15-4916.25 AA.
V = 1.0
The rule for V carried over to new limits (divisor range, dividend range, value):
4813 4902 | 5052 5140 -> 1.02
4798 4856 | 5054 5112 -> 0.98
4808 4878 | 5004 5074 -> 1.04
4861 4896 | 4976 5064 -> 1.06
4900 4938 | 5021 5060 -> 0.99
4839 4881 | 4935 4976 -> 1.10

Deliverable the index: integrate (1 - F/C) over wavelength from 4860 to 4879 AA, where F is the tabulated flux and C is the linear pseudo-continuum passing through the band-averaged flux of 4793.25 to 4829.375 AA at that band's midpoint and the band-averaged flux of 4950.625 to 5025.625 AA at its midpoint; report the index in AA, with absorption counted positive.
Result 3.0 AA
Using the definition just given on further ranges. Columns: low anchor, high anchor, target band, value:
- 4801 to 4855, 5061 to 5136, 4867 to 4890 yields 0.8 AA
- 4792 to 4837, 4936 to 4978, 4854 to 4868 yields 3.2 AA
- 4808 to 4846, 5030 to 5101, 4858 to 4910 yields 3.6 AA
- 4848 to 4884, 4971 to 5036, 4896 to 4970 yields -4.9 AA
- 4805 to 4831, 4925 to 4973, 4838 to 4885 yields 4.6 AA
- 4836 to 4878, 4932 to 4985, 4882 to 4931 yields -2.5 AA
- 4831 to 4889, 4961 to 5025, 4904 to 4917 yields -0.7 AA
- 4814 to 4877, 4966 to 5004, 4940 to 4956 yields -0.4 AA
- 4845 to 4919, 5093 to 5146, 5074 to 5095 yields -0.4 AA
